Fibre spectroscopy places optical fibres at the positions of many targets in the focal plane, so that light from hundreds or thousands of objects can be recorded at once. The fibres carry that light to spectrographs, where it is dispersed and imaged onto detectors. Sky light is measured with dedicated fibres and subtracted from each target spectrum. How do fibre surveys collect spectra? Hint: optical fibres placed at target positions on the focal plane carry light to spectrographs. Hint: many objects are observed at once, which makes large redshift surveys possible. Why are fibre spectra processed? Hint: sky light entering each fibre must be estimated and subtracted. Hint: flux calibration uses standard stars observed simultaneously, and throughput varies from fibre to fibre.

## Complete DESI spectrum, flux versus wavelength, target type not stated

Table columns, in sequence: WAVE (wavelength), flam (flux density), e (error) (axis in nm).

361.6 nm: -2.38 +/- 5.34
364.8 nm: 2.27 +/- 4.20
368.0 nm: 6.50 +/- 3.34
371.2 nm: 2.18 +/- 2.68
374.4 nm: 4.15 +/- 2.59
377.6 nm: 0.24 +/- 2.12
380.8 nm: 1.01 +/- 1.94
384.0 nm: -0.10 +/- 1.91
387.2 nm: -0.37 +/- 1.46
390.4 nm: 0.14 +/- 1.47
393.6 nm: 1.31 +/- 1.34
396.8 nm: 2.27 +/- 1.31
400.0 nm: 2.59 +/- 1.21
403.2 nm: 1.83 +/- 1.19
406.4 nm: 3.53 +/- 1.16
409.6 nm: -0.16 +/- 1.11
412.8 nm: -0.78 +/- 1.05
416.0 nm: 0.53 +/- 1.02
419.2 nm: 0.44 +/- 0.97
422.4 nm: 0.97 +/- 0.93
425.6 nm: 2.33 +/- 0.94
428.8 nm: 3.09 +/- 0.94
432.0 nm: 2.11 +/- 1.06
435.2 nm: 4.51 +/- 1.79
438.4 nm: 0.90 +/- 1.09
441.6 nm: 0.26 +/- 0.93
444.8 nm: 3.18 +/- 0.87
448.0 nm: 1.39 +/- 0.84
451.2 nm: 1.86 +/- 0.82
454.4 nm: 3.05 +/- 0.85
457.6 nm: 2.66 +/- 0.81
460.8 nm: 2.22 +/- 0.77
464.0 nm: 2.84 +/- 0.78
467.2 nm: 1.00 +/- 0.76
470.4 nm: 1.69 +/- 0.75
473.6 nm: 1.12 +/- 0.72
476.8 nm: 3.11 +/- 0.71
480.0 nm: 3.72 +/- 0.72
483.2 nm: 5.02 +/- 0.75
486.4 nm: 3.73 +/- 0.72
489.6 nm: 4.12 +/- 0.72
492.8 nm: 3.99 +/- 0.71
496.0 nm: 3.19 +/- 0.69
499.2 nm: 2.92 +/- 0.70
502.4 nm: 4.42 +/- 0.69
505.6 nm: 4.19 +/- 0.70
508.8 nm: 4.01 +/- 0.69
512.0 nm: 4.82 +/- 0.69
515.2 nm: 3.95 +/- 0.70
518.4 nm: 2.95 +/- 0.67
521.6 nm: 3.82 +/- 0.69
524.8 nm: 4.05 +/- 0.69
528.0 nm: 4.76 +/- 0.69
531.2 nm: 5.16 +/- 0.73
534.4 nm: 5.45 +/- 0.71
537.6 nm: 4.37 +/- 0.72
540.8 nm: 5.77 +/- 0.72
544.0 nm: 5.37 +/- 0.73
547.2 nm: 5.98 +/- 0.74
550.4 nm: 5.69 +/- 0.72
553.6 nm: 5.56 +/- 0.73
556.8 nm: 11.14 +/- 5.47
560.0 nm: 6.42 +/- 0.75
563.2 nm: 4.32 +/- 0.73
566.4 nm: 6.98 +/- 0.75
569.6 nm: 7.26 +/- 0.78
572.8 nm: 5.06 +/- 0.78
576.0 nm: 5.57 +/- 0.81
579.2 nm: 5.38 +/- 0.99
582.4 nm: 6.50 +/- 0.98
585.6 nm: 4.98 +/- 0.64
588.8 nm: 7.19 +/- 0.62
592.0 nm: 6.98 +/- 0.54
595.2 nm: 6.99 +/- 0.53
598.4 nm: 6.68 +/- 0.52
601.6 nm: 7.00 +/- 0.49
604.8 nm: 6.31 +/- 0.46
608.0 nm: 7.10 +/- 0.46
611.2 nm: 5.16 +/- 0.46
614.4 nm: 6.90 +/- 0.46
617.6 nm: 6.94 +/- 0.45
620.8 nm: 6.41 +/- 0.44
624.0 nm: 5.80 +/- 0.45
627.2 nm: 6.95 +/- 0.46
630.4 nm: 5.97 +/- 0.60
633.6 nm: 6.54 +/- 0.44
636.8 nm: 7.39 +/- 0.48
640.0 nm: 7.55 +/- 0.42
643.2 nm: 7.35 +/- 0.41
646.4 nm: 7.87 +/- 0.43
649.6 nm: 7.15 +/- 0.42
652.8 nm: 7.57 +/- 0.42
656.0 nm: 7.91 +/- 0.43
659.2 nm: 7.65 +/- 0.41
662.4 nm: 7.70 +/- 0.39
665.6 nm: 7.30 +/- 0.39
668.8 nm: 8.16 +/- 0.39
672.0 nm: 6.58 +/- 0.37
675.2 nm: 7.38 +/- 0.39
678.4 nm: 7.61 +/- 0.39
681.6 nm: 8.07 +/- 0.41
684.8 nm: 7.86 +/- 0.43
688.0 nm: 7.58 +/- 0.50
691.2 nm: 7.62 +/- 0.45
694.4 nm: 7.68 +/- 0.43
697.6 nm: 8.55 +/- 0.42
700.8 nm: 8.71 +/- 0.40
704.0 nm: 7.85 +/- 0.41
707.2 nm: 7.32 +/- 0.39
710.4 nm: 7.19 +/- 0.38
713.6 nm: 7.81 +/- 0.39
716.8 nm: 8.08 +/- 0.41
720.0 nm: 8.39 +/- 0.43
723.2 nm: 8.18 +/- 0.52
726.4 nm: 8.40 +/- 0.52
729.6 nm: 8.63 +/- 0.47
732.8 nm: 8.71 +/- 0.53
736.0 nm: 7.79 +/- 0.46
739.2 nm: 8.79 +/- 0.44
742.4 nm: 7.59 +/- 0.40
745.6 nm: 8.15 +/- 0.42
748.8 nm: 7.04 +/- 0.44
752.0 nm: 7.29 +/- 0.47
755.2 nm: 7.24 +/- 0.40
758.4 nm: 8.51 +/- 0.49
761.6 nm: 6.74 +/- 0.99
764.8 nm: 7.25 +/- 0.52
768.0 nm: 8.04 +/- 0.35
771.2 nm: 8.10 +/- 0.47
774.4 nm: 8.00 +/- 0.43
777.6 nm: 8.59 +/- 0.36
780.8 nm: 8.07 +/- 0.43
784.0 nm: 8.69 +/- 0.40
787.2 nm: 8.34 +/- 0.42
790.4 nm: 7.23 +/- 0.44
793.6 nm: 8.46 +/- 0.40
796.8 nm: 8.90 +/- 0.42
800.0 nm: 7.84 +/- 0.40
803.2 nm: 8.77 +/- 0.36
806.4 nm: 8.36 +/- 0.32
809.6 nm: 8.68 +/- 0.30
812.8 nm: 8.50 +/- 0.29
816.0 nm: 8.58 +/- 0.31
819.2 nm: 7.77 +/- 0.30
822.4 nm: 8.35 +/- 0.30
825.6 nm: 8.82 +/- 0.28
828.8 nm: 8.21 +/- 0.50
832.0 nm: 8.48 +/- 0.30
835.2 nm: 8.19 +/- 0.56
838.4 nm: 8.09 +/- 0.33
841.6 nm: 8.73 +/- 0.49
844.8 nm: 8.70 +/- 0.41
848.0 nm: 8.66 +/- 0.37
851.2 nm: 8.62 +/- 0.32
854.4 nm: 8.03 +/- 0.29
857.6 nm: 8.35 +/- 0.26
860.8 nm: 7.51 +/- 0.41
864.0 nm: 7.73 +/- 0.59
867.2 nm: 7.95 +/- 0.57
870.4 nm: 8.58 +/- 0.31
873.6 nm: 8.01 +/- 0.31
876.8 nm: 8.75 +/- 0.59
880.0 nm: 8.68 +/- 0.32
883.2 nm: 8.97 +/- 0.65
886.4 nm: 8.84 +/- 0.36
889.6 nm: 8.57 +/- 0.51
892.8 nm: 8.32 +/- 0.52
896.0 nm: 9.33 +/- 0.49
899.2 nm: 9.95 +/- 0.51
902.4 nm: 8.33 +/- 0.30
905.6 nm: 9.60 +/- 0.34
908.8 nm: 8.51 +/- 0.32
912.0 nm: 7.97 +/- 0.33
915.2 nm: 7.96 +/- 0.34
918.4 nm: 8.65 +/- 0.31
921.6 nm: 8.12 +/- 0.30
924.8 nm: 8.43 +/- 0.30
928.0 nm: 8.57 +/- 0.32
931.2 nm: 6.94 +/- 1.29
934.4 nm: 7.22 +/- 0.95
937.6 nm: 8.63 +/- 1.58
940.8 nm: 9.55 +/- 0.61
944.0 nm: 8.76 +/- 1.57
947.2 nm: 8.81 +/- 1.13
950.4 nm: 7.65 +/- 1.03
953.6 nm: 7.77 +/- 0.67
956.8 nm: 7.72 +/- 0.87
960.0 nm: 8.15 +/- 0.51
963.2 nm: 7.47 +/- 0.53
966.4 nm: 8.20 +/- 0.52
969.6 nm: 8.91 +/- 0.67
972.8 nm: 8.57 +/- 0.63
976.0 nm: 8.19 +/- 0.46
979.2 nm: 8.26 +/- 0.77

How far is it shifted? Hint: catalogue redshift 0.20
